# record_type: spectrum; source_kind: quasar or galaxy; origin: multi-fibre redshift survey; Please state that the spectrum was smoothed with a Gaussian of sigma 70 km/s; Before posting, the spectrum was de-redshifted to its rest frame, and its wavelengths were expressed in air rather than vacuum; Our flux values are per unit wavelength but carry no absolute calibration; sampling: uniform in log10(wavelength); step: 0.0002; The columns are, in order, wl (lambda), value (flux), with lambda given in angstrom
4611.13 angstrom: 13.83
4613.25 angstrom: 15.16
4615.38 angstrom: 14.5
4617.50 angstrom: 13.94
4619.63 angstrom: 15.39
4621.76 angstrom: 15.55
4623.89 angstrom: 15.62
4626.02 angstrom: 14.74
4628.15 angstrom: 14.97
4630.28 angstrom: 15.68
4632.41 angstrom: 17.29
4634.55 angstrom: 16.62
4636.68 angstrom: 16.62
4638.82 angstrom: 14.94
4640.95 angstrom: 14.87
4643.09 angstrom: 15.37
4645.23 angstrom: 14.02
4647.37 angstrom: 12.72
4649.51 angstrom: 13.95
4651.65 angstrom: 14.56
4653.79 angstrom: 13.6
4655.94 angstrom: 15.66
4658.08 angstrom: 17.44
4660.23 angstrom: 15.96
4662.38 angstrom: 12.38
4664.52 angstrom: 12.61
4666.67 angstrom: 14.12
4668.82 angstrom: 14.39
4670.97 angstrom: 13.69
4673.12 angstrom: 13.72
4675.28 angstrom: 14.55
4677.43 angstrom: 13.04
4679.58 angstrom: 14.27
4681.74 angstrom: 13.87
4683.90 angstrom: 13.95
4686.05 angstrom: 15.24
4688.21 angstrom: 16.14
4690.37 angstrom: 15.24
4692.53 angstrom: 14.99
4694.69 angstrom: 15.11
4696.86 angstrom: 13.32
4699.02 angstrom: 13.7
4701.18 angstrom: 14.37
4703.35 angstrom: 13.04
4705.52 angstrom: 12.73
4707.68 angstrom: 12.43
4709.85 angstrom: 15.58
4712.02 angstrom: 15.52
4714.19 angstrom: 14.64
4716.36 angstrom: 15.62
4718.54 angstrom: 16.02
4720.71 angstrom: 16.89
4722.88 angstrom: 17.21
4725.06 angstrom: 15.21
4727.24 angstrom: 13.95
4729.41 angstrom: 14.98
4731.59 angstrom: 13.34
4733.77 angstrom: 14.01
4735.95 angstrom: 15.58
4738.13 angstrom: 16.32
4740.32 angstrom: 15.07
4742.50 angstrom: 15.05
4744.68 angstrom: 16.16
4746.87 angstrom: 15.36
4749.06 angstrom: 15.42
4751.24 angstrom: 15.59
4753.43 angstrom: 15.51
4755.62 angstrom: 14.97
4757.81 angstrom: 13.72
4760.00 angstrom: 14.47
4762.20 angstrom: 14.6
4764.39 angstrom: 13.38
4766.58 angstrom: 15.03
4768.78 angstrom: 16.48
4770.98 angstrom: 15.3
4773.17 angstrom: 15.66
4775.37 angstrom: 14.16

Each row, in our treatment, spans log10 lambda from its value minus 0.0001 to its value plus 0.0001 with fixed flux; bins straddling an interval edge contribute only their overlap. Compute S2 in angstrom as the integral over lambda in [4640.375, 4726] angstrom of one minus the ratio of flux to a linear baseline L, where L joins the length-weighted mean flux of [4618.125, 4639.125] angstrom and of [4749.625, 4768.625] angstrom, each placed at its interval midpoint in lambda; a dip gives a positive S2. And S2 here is 4.4 angstrom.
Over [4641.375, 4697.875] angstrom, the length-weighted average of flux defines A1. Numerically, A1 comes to 14.4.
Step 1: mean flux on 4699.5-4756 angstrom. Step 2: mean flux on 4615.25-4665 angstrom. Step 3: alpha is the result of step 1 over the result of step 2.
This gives 1.00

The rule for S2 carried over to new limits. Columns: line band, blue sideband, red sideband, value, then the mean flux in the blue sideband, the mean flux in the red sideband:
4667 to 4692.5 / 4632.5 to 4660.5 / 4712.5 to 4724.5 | 1.9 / 15.2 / 16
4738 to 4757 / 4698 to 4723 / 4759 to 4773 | -0.7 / 14.7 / 14.9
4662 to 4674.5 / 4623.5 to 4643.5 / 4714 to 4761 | 1.6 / 15.7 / 15.2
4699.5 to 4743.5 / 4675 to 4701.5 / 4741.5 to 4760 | -0.1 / 14.4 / 15.2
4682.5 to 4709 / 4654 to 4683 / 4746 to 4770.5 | 0.5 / 14.3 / 15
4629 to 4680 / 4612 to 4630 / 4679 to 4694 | 0.8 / 15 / 14.8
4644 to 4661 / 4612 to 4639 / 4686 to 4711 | 0.3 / 15.5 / 14.3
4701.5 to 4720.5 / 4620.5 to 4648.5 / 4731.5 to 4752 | 0.9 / 15.3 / 15.3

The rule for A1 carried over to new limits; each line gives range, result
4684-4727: 14.9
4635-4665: 14.7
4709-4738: 15.3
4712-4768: 15.1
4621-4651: 15.2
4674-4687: 14.1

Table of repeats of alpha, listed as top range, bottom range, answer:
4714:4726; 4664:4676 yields 1.16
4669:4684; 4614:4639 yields 0.90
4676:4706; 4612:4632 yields 0.94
